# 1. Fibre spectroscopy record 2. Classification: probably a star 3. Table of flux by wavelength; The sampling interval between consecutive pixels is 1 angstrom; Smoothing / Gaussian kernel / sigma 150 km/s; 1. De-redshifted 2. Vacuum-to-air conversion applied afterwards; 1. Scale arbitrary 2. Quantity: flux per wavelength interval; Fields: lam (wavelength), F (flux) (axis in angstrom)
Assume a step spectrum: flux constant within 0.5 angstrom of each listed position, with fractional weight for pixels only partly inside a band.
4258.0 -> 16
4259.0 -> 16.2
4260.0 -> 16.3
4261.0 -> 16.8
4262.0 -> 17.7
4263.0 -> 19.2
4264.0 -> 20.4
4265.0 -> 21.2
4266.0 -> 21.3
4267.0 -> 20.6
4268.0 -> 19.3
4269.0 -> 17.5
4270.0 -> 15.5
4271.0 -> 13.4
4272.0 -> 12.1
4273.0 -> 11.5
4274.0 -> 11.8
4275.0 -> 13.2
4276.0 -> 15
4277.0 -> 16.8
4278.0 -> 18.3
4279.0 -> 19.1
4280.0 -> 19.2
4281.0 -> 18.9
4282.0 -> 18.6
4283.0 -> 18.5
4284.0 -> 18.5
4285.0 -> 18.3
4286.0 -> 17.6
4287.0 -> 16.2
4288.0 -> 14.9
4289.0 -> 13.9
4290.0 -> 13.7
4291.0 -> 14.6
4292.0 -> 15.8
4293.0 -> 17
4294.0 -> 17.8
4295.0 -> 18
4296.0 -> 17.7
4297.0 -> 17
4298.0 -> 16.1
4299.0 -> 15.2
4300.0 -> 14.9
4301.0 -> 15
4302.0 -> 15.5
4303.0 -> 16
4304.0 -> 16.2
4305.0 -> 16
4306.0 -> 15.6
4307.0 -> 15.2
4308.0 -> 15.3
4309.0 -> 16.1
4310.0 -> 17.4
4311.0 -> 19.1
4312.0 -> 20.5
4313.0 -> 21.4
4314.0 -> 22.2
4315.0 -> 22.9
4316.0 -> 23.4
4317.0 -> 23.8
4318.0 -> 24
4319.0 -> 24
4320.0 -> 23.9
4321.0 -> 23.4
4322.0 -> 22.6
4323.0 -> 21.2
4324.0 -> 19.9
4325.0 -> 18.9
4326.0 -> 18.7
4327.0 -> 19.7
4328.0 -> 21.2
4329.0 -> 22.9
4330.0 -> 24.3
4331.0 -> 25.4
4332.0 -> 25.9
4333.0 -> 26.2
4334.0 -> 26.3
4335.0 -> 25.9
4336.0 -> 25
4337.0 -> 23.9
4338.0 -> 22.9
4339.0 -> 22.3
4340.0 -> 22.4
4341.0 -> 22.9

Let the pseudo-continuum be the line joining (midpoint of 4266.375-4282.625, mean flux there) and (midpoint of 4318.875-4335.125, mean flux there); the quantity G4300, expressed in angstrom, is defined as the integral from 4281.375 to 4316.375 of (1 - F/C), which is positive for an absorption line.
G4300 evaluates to 3.9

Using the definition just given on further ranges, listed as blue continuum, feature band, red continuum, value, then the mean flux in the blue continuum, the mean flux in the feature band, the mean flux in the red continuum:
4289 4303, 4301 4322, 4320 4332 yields -0.4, 15.9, 19.6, 21.9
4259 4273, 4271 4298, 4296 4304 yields 0.5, 17.5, 16.2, 15.8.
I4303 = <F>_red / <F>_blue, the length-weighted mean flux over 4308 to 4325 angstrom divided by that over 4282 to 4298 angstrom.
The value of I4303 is 1.3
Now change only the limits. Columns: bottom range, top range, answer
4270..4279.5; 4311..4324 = 1.54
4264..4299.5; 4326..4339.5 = 1.42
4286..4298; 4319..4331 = 1.35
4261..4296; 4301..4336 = 1.23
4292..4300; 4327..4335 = 1.45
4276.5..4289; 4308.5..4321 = 1.22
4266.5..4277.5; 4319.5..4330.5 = 1.42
